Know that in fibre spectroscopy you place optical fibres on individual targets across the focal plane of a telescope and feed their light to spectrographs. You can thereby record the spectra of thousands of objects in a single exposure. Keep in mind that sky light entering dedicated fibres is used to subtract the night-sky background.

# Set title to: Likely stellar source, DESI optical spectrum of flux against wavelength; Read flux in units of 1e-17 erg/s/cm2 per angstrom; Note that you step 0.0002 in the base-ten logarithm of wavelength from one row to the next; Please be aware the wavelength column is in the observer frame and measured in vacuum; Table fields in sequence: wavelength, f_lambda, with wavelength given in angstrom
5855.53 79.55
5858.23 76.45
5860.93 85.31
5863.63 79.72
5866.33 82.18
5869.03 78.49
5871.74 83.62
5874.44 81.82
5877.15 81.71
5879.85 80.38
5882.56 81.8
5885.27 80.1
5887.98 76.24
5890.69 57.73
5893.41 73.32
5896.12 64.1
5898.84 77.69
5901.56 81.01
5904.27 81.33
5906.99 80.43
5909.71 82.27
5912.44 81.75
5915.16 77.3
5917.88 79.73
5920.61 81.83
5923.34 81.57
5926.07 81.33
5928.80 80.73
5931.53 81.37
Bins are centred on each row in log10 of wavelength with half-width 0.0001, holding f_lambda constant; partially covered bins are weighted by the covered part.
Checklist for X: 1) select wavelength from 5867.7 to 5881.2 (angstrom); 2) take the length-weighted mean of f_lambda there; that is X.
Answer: 81.2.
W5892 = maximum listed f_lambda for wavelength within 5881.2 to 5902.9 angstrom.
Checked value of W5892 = 81.8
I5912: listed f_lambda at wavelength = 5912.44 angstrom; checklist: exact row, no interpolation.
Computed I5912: 81.75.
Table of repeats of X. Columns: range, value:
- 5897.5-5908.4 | 80.2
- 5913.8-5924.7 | 80.1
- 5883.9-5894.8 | 71.8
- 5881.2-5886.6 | 80.9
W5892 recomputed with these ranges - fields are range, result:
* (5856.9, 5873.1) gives 85.31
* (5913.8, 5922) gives 81.83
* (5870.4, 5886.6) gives 83.62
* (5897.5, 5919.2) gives 82.27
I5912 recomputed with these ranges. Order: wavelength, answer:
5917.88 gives 79.73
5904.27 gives 81.33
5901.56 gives 81.01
